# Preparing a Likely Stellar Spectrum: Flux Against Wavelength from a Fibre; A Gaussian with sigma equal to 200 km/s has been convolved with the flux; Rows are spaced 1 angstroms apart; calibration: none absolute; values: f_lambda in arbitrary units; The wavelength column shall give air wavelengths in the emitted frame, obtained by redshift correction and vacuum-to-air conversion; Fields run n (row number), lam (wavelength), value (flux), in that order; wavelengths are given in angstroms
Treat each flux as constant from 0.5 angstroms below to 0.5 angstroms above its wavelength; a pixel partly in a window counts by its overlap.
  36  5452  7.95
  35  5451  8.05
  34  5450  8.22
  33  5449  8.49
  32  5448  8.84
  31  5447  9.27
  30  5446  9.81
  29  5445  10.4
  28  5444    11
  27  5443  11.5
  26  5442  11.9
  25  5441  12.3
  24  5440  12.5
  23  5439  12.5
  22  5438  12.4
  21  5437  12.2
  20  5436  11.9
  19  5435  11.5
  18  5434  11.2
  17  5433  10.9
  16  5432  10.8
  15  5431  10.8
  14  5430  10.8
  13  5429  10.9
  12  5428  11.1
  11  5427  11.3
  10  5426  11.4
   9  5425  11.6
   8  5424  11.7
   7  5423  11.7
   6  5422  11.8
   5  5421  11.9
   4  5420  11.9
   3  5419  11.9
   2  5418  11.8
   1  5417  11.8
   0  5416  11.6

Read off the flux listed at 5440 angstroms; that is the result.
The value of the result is 12.5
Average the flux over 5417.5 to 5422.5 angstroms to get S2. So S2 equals 11.9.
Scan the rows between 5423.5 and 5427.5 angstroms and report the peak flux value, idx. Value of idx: 11.7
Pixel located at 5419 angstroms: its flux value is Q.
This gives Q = 11.9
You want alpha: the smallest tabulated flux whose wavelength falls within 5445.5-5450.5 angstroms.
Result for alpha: 8.22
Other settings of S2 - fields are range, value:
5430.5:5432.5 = 10.8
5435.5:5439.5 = 12.2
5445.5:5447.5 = 9.54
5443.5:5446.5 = 10.4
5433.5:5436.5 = 11.5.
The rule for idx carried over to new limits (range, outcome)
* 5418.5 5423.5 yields 11.9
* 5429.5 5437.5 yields 12.2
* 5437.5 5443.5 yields 12.5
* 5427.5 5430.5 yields 11.1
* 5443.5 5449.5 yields 11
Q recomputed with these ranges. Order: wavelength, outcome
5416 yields 11.6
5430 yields 10.8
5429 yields 10.9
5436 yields 11.9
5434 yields 11.2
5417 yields 11.8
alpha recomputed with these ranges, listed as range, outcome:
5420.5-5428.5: 11.1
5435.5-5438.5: 11.9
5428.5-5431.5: 10.8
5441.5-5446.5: 9.81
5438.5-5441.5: 12.3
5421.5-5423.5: 11.7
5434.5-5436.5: 11.5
